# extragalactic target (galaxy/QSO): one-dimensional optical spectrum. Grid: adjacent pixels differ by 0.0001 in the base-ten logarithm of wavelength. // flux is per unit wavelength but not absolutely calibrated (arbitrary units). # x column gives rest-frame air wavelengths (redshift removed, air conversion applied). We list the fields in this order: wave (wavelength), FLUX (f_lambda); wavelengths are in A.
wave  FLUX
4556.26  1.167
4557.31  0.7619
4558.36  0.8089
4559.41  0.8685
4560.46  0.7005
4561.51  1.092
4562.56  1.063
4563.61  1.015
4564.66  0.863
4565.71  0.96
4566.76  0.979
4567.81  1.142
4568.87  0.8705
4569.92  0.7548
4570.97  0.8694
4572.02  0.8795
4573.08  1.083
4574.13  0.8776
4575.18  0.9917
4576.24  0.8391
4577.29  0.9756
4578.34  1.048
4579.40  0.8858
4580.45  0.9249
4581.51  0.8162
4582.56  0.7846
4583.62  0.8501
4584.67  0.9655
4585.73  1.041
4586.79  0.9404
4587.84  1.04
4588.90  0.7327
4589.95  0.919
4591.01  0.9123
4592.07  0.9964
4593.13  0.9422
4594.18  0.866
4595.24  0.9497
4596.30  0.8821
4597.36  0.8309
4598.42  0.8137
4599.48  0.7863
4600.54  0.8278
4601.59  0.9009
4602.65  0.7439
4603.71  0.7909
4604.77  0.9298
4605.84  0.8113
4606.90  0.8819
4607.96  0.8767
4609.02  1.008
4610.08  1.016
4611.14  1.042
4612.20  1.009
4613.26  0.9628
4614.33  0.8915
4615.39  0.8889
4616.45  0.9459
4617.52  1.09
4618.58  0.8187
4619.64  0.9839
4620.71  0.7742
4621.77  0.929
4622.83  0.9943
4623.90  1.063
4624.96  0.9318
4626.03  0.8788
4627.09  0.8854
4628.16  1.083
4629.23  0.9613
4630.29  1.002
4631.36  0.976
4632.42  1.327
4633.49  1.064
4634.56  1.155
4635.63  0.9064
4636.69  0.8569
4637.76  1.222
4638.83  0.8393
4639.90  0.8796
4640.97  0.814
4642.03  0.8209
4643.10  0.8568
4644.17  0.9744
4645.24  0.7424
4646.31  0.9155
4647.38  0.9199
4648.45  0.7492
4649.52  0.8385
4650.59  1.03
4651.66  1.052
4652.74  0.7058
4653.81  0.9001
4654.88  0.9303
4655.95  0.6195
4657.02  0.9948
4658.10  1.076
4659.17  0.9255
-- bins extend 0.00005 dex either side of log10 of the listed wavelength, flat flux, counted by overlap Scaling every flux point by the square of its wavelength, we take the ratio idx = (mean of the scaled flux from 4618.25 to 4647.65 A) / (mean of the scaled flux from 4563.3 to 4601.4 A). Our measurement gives 1.07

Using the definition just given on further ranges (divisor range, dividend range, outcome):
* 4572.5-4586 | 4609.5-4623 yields 1.04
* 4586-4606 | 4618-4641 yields 1.13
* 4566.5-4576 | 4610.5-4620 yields 1.05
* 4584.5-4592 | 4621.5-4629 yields 1.05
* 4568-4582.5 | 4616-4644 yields 1.08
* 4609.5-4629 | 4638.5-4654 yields 0.92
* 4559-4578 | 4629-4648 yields 1.05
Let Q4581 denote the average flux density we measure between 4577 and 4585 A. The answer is 0.903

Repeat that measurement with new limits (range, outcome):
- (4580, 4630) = 0.914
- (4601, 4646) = 0.941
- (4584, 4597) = 0.93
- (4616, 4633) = 0.978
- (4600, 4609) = 0.855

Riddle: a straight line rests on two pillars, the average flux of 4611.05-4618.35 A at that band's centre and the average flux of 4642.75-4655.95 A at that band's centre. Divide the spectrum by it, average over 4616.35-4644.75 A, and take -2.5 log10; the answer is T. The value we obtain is -0.05 mag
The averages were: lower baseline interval 0.965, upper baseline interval 0.874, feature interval 0.964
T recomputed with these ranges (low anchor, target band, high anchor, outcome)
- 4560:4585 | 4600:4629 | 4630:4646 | 0.028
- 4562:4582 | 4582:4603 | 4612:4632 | 0.068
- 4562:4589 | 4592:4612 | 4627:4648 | 0.067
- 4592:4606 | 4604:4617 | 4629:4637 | -0.018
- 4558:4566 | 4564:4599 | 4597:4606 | -0.050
